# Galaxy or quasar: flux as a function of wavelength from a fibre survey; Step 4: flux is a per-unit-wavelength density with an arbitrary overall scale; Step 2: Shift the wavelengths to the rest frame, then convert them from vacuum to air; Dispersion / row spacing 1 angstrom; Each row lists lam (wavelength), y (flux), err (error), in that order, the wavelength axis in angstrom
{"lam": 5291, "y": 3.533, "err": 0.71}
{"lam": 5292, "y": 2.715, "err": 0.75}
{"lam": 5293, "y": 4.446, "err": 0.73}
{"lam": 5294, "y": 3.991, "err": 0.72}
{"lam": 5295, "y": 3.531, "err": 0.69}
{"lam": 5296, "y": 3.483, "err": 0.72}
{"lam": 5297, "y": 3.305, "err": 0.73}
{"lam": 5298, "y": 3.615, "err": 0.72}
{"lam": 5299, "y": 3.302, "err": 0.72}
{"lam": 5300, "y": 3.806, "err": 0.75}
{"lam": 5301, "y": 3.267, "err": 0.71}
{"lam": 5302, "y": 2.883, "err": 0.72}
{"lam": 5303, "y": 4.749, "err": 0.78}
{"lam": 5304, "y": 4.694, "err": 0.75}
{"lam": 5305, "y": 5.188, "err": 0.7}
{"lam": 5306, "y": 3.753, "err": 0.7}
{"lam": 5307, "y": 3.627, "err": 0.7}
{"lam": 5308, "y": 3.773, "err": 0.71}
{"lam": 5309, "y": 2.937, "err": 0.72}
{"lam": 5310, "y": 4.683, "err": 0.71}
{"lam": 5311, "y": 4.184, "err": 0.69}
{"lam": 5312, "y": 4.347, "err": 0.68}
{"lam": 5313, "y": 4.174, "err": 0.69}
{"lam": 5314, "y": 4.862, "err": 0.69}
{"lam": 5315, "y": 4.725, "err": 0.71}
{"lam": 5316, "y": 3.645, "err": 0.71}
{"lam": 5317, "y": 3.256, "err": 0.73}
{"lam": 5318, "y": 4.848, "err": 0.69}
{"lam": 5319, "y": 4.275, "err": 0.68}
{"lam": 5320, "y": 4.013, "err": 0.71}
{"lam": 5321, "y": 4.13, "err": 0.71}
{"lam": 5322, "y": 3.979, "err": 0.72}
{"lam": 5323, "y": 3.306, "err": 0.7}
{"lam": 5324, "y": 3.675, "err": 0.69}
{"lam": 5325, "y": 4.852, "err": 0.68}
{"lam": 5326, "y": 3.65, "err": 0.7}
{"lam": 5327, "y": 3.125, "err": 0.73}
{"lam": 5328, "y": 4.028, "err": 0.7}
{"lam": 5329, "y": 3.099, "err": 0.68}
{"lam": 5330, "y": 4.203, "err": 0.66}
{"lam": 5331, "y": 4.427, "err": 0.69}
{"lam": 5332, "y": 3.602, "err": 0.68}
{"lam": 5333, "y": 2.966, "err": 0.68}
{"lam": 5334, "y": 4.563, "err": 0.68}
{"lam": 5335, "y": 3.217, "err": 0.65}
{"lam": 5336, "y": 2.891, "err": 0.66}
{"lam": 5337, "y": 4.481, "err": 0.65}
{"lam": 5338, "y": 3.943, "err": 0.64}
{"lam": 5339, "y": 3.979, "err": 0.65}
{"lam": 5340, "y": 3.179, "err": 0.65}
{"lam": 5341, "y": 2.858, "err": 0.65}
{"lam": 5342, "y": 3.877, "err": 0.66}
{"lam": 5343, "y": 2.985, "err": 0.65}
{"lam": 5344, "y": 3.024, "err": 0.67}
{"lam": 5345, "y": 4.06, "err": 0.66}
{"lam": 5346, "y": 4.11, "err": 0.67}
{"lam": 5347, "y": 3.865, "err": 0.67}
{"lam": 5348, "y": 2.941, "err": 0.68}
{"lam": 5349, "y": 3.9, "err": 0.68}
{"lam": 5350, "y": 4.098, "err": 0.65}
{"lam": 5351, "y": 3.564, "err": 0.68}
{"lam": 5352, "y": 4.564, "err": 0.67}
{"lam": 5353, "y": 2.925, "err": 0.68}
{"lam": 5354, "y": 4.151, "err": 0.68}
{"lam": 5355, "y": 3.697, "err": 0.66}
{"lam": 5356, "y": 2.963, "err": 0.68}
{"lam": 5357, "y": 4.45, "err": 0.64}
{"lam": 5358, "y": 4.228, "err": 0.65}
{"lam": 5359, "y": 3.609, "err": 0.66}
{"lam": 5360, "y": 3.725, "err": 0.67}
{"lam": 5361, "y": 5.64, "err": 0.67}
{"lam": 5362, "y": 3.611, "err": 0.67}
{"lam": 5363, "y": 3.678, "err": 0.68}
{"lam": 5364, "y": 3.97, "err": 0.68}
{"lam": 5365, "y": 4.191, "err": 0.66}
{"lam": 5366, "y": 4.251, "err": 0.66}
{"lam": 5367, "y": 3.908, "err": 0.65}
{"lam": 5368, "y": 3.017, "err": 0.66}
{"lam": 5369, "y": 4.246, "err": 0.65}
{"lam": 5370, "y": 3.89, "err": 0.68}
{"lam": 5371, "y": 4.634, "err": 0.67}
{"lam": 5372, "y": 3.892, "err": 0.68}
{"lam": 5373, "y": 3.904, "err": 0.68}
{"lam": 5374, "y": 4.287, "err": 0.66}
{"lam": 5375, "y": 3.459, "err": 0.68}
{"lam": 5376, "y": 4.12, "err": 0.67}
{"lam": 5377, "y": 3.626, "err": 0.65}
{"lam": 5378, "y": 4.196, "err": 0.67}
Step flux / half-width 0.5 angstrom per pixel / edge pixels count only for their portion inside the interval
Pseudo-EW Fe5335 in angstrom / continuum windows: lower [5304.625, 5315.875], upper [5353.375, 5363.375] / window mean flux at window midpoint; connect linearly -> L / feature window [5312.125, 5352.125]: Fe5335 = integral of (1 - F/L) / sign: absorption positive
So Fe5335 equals 2.6 angstrom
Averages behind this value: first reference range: 4.18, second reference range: 3.97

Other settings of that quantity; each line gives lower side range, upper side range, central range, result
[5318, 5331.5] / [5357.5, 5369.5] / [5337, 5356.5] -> 1.7 angstrom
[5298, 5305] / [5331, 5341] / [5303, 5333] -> -2.1 angstrom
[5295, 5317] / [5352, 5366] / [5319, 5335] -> 0.4 angstrom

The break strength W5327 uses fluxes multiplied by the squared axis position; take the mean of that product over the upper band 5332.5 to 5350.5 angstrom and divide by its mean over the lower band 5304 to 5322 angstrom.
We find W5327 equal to 0.88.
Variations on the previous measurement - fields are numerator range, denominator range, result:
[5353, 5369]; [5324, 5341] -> 1.06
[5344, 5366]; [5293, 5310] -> 1.05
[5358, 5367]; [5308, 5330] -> 1.04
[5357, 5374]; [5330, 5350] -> 1.12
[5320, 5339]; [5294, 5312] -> 1.00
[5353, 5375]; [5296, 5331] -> 1.02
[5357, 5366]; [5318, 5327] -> 1.05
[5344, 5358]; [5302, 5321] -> 0.92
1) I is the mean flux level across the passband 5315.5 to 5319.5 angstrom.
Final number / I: 4.01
